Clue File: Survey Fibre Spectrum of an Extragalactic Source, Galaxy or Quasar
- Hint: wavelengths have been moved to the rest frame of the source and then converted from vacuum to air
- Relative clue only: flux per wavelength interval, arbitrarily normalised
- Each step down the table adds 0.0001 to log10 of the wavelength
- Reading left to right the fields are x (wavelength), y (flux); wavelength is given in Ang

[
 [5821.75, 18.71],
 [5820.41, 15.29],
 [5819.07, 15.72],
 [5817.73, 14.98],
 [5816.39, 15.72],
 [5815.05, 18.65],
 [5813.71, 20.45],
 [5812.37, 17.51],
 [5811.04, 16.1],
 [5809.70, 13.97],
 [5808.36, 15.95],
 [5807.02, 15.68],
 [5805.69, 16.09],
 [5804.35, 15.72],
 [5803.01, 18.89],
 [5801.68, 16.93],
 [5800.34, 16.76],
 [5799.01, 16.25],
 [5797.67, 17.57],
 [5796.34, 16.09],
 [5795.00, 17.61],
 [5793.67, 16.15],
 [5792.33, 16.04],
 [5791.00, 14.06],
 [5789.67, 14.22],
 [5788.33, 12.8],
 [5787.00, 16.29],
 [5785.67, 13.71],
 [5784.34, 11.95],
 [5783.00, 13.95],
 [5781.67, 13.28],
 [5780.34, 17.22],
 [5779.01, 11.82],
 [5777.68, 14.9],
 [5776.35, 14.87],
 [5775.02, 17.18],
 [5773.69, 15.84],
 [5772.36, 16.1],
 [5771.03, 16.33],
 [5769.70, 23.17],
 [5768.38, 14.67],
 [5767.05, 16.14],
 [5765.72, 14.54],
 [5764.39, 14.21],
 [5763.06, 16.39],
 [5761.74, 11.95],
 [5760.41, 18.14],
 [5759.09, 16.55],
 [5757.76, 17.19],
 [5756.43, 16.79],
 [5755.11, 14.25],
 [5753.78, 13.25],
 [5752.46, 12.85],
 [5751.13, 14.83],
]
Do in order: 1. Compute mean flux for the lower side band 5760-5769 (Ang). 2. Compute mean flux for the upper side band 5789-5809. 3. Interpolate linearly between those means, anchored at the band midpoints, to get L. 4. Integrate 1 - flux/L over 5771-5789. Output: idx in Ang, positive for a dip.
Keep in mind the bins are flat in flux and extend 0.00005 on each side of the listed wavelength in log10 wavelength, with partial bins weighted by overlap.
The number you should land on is 1.1 Ang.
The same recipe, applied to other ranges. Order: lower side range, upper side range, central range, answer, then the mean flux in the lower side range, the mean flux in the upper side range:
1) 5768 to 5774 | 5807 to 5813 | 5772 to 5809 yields 2.5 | 17.4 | 15.9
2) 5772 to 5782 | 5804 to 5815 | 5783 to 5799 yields 0.7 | 15.2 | 16.6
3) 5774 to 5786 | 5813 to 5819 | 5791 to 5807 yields -0.7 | 14.4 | 17.3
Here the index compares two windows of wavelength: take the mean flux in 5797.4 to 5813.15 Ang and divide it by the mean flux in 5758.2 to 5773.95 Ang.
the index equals 1.0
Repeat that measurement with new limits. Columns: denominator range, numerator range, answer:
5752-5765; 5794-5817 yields 1.11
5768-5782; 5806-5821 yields 1.02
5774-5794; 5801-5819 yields 1.14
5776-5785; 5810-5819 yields 1.22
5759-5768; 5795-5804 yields 1.11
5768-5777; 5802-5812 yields 0.95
